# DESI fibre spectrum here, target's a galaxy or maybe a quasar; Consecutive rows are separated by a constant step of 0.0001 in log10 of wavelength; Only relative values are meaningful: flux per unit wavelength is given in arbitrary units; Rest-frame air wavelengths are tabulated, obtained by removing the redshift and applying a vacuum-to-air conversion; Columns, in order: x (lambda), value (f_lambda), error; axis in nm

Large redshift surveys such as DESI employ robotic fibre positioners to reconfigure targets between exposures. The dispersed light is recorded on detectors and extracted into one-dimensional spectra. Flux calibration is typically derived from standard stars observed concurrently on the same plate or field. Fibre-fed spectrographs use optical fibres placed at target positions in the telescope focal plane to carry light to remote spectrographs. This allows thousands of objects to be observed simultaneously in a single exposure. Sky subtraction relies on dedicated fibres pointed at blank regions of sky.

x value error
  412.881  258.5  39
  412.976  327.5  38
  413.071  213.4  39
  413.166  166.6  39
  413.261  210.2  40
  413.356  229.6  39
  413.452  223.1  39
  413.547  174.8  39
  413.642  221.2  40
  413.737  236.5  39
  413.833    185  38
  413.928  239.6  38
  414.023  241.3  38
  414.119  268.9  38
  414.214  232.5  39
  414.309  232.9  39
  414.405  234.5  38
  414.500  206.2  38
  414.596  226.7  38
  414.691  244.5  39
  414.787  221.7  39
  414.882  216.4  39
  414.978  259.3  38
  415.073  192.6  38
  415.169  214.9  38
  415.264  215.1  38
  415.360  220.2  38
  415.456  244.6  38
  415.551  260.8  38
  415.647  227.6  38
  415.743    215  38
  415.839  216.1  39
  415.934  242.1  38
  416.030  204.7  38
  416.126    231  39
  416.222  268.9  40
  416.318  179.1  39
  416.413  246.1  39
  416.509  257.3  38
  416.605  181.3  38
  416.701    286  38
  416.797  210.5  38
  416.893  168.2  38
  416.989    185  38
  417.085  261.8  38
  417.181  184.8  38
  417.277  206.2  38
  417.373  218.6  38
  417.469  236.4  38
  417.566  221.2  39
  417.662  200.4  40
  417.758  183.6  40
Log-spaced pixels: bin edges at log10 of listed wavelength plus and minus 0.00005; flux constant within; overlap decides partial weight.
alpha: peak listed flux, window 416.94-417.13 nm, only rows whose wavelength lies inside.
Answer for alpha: 261.8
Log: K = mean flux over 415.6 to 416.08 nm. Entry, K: 221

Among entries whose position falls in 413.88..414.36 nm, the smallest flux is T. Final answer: 232.5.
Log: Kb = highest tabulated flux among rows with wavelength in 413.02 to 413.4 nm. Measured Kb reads 229.6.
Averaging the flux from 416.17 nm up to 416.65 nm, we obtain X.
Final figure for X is 227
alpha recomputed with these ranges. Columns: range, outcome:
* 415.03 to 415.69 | 260.8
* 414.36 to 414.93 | 244.5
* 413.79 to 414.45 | 268.9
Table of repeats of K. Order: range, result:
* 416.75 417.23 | 202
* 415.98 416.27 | 234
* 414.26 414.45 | 233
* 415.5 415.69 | 245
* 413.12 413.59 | 201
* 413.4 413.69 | 207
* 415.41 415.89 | 233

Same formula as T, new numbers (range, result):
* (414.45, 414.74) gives 206.2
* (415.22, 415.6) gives 215.1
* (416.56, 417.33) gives 168.2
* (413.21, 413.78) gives 174.8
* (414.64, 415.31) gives 192.6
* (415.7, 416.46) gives 179.1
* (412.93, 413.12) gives 213.4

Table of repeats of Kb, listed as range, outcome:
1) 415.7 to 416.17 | 242.1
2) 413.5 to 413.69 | 221.2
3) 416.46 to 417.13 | 286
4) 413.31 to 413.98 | 239.6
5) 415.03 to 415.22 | 214.9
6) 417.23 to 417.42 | 218.6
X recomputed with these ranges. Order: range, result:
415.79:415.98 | 230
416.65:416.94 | 221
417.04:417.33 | 217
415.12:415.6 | 231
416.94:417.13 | 223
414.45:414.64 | 216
